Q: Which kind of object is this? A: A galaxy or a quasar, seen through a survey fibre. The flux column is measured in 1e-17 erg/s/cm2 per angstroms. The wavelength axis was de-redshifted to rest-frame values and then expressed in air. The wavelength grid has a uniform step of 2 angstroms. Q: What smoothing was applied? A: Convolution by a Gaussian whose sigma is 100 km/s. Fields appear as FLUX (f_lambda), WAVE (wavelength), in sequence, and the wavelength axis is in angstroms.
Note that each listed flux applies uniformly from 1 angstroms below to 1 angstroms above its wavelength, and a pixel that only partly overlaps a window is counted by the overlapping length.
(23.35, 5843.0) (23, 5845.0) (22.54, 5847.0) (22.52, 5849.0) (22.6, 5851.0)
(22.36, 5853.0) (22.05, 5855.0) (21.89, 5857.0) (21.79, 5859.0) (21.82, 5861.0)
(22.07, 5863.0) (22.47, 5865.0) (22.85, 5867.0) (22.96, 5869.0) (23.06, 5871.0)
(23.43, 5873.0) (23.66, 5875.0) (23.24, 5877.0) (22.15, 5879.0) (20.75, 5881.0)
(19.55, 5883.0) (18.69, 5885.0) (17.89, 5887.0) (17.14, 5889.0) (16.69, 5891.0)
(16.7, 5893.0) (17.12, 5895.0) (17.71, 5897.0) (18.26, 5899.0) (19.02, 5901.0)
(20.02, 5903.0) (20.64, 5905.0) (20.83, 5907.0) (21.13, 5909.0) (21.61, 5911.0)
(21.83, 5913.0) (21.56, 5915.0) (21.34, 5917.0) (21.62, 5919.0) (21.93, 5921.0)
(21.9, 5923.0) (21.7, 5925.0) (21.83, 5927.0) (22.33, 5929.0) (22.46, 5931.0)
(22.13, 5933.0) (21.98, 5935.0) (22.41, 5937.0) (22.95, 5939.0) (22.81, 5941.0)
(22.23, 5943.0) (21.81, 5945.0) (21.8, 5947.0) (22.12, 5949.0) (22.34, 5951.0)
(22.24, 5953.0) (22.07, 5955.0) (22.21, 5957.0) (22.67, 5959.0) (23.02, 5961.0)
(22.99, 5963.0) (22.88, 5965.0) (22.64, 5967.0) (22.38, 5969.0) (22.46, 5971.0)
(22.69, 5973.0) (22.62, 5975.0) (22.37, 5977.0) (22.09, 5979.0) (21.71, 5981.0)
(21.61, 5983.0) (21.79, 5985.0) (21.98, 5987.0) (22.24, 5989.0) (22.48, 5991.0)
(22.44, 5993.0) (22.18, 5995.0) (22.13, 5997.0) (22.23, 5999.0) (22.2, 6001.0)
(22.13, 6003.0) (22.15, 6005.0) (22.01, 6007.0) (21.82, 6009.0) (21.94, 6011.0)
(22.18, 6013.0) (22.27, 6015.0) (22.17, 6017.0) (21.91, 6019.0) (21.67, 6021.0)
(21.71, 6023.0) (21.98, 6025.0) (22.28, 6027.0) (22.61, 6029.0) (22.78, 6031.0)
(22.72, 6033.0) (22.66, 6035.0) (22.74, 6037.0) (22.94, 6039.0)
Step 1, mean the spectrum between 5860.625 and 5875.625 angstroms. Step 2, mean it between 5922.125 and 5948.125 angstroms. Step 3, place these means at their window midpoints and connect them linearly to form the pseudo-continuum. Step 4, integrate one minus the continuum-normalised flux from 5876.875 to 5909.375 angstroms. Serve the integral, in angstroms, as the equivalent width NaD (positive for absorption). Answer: 5.0 angstroms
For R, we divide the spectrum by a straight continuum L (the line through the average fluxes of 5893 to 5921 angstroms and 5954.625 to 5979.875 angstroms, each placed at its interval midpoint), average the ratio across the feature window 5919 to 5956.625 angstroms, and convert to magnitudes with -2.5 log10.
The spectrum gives -0.04 mag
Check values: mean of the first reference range 20.1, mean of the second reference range 22.6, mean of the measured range 22.2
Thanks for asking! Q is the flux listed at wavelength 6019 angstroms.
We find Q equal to 21.91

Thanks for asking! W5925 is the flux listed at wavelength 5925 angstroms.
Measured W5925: 21.7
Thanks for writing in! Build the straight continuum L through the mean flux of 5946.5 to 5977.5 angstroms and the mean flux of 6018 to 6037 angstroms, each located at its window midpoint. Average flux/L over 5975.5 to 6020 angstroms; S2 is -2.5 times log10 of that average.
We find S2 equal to 0.01 mag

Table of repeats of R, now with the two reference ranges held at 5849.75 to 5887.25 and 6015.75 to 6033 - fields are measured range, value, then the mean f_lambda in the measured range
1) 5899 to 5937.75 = 0.03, 21.4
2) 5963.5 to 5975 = -0.03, 22.6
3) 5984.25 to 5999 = 0.00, 22.2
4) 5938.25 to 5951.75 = -0.01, 22.3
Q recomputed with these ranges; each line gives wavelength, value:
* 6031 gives 22.78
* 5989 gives 22.24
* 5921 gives 21.93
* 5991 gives 22.48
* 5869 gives 22.96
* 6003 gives 22.13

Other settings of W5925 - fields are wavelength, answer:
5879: 22.15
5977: 22.37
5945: 21.81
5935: 21.98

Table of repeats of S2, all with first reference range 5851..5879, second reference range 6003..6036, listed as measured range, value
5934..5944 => -0.004 mag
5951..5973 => -0.011 mag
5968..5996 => 0.003 mag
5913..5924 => 0.037 mag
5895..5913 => 0.134 mag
